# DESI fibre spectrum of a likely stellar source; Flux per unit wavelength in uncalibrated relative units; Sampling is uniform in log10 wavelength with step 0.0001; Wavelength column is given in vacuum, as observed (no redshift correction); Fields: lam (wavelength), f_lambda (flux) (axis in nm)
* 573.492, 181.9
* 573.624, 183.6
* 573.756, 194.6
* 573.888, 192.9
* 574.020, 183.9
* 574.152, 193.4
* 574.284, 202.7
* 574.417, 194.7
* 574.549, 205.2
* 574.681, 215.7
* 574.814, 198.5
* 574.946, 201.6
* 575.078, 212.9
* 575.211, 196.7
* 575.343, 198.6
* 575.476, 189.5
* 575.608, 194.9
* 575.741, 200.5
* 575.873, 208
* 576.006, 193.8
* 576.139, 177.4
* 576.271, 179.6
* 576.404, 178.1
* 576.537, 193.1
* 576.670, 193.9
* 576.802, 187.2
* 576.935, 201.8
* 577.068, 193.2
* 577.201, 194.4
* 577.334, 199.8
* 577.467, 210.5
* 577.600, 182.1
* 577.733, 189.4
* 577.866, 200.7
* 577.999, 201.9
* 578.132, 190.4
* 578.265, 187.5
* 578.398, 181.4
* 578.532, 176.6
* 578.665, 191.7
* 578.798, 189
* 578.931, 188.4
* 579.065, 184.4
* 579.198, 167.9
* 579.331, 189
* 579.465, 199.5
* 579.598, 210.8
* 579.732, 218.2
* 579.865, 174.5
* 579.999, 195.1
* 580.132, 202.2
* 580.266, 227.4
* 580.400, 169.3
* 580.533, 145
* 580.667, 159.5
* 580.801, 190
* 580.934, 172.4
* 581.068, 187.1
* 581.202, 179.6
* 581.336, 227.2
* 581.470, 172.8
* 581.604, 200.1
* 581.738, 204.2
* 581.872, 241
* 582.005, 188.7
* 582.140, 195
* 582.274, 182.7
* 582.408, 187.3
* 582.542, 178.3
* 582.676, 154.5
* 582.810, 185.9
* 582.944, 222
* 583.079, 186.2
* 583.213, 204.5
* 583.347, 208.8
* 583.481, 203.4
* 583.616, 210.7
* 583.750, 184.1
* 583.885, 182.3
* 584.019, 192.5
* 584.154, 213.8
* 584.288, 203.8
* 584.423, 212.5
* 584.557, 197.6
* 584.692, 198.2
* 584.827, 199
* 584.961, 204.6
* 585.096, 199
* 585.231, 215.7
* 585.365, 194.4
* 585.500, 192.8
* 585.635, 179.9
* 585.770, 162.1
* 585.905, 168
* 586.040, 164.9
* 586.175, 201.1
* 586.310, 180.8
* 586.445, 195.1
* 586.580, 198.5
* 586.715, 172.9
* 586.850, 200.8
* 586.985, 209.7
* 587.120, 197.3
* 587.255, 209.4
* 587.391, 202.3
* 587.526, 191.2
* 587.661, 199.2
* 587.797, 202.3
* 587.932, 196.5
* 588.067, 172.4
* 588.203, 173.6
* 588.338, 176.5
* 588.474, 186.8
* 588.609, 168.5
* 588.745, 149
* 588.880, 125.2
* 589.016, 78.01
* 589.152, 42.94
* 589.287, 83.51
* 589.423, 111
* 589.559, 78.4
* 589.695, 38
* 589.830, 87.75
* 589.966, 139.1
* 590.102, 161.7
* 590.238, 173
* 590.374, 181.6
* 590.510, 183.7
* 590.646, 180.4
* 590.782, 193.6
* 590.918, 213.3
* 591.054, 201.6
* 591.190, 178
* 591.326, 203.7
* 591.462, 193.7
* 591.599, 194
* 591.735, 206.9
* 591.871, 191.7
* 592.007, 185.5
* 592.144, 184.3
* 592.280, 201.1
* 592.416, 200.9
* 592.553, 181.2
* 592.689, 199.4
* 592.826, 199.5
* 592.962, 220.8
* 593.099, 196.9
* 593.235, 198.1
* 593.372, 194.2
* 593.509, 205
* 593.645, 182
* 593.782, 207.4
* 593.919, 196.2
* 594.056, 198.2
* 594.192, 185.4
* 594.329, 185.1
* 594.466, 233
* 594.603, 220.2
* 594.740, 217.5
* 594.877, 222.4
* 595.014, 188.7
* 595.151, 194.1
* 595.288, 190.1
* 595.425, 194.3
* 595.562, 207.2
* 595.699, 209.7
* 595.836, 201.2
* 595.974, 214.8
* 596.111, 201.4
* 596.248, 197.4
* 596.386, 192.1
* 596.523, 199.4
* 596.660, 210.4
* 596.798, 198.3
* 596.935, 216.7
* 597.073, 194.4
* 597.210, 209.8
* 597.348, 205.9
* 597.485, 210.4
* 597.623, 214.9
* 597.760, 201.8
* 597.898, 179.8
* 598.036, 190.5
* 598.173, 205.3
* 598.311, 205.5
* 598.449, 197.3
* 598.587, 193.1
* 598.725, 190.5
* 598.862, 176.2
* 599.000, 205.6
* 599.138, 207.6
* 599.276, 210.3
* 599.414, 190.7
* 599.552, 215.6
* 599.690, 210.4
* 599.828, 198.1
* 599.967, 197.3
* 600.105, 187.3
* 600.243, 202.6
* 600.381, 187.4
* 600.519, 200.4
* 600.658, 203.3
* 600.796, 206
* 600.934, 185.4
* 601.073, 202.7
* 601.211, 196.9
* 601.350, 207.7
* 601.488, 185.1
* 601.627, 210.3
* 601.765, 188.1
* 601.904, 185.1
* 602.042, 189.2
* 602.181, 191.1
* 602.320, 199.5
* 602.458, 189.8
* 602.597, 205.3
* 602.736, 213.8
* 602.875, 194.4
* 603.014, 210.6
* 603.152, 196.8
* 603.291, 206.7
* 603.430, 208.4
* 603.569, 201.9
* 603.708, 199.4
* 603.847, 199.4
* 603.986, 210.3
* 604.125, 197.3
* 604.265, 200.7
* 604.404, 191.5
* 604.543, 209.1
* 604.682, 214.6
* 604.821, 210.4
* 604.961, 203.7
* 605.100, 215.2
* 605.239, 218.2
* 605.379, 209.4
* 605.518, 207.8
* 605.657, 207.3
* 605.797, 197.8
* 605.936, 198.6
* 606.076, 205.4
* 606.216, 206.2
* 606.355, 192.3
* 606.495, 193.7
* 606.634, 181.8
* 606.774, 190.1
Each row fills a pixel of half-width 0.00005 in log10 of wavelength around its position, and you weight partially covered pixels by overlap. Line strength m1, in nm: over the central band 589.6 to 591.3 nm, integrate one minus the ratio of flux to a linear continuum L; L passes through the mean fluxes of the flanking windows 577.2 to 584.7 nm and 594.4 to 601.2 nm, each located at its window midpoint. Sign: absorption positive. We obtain 0.32 nm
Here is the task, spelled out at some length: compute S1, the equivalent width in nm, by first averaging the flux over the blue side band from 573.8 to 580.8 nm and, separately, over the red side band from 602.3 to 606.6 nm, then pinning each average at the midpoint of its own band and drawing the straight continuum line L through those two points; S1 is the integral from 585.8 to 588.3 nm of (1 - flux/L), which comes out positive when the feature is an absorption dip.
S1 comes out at 0.079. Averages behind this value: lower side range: 193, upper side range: 204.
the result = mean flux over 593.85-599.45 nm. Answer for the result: 202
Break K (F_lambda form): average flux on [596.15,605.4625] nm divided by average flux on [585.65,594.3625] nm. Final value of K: 1.14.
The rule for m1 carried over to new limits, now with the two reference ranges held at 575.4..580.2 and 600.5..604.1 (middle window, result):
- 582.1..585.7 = -0.04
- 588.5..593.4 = 0.79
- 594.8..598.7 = -0.07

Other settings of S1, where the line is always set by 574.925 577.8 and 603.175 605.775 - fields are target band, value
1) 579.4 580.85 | 0.04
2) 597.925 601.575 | 0.10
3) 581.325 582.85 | 0.04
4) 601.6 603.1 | 0.05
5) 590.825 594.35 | 0.08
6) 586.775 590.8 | 0.88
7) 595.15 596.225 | 0.00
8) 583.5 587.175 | 0.08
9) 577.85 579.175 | 0.05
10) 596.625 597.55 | -0.02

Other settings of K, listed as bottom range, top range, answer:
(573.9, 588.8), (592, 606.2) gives 1.04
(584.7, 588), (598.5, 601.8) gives 1.03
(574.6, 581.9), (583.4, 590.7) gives 0.90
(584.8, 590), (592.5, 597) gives 1.22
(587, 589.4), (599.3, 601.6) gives 1.23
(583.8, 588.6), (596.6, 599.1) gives 1.04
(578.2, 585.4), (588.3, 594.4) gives 0.88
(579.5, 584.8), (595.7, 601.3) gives 1.03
